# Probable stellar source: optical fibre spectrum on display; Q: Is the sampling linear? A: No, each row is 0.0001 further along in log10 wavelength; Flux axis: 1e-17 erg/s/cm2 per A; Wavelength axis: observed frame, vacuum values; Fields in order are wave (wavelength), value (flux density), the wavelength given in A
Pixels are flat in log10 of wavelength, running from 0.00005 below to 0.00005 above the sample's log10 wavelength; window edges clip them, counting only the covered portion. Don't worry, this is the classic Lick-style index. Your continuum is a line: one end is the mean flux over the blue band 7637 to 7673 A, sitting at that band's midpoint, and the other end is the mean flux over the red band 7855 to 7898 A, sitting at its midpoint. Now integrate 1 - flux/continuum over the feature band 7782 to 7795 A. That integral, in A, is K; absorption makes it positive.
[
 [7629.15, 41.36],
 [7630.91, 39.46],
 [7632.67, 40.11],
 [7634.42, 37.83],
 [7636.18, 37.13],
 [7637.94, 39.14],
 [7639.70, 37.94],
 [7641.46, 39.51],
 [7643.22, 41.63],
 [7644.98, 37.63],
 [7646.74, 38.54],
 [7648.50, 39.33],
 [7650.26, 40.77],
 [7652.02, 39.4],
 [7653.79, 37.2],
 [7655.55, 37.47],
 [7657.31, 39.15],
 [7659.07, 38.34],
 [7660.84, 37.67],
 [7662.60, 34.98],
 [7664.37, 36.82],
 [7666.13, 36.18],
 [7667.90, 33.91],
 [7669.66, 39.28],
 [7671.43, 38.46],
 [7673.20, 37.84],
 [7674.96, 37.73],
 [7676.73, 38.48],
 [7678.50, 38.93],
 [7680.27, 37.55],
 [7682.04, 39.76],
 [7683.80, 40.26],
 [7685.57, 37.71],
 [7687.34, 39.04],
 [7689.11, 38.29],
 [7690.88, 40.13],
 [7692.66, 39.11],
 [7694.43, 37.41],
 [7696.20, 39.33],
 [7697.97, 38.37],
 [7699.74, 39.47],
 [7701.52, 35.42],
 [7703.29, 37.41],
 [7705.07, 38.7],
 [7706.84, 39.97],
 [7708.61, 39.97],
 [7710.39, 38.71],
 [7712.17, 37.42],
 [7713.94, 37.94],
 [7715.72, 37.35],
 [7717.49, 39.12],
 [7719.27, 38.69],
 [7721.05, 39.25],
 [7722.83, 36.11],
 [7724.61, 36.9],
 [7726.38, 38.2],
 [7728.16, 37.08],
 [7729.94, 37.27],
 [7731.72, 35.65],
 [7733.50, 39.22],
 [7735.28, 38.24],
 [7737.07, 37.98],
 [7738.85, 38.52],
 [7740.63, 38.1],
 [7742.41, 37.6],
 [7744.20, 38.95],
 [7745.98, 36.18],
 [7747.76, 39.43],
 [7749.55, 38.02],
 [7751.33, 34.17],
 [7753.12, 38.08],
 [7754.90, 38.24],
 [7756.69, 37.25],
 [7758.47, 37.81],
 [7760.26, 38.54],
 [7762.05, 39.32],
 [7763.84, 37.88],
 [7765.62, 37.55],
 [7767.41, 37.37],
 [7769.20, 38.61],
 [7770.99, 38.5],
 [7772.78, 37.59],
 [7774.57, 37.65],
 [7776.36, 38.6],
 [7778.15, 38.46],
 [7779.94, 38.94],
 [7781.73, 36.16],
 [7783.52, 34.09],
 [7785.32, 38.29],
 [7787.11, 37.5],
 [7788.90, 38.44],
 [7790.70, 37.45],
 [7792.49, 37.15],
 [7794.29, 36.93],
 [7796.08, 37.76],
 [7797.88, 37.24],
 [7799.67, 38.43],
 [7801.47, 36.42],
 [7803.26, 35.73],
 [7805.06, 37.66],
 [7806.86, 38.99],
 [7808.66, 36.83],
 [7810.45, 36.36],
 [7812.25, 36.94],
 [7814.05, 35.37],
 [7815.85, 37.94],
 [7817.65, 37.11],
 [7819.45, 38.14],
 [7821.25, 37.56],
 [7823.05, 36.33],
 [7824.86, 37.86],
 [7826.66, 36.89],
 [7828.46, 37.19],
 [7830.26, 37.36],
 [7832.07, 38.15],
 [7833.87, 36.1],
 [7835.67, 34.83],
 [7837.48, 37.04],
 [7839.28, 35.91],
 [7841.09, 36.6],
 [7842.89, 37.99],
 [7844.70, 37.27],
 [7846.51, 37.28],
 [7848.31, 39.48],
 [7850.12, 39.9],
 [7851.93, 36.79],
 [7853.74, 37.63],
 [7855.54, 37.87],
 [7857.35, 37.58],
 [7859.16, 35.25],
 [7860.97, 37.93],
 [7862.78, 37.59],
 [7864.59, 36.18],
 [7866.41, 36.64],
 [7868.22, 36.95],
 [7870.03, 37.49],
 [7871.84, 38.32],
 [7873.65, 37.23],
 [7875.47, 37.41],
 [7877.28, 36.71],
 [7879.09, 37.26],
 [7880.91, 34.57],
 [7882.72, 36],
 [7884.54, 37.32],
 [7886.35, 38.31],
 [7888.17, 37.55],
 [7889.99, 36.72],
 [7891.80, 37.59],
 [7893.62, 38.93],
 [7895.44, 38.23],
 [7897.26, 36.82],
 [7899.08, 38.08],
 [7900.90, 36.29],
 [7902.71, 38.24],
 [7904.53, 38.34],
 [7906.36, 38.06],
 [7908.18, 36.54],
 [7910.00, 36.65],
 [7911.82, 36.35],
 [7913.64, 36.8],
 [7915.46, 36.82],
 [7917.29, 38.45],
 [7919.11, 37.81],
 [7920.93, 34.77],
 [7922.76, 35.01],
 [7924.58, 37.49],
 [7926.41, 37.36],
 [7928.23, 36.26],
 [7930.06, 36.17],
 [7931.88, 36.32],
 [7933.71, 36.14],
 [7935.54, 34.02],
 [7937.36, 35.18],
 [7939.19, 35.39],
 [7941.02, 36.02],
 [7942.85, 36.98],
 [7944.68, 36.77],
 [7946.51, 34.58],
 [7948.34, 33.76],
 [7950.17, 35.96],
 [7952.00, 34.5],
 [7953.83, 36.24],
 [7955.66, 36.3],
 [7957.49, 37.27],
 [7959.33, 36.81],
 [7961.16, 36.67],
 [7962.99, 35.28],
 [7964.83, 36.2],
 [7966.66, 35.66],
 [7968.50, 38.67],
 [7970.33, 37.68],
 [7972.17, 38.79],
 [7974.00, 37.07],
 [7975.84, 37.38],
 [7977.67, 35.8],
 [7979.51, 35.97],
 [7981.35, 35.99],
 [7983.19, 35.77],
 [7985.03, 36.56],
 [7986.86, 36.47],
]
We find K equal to 0.2 A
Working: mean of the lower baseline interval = 38.2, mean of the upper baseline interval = 37.2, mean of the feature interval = 37.1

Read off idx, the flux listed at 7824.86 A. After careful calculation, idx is 37.86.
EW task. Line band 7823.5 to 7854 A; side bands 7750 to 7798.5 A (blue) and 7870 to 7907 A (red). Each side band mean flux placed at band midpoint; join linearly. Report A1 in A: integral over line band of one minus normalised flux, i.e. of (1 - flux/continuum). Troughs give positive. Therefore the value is 0.2 A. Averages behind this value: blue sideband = 37.6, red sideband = 37.4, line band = 37.3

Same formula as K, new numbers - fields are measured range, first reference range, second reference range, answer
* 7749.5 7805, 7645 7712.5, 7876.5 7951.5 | 0.1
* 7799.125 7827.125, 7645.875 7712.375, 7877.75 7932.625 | 0.3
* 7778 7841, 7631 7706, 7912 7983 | 0.4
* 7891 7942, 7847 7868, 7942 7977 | 0.2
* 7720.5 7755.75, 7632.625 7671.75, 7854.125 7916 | 0.1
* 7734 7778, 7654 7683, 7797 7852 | -0.6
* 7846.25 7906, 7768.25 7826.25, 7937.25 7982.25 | -0.9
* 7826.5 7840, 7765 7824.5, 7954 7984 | 0.2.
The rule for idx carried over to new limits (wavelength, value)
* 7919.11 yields 37.81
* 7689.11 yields 38.29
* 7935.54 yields 34.02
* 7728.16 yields 37.08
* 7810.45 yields 36.36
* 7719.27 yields 38.69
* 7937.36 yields 35.18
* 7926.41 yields 37.36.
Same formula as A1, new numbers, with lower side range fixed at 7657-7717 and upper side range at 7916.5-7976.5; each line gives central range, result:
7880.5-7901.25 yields -0.32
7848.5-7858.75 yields -0.26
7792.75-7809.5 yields 0.01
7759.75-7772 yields -0.21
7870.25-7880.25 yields -0.13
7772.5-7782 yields -0.13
